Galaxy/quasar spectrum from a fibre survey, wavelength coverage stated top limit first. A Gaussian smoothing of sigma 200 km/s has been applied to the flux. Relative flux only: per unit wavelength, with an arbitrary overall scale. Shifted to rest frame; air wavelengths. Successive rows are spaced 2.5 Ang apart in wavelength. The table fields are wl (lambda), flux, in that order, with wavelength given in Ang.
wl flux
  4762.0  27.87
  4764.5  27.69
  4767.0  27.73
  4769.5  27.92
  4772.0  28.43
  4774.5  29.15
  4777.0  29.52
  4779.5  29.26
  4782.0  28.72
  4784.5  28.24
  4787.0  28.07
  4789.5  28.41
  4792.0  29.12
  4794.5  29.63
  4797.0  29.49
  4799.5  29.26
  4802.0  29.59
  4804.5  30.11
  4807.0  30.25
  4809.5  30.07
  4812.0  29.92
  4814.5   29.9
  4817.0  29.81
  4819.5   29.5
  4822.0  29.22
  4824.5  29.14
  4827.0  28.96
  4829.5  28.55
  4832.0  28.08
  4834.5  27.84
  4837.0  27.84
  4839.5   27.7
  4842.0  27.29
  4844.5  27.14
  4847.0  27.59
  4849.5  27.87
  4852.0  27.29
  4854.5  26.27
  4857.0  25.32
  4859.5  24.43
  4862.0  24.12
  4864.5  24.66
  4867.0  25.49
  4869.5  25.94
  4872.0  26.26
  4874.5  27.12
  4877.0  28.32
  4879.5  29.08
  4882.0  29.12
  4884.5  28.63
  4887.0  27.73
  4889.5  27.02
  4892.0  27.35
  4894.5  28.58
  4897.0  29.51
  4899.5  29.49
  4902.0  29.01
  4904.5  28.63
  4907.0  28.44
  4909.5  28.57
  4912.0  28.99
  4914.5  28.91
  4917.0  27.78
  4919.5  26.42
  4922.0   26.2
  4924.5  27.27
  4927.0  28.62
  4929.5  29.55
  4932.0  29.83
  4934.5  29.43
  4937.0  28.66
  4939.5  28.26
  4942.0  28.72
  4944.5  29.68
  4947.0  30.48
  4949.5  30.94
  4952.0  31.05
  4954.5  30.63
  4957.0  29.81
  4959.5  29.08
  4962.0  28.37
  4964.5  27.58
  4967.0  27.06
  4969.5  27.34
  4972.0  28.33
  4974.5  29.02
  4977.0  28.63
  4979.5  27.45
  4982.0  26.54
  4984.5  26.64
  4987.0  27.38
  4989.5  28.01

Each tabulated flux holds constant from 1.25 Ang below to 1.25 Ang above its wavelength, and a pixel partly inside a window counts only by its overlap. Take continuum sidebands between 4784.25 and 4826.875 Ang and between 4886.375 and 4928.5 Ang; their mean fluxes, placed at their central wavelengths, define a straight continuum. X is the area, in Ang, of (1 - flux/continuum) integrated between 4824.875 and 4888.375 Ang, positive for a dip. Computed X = 3.6 Ang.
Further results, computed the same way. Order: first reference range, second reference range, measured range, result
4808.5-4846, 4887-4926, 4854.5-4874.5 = 2.16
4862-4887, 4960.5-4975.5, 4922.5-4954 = -1.89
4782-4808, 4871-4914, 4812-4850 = 0.52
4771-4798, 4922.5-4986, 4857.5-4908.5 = 2.45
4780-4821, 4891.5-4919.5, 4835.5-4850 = 0.75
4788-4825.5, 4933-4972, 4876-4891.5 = 0.56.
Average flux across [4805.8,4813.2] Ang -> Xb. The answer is 30.1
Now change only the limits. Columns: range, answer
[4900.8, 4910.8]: 28.7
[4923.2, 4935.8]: 28.9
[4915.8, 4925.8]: 26.9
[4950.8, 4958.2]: 30.5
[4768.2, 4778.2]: 28.7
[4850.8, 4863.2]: 25.5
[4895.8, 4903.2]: 29.3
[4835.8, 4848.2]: 27.5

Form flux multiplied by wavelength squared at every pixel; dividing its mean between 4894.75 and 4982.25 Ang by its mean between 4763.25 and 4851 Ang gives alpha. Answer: 1.05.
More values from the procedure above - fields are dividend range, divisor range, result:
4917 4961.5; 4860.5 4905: 1.08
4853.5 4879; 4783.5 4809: 0.91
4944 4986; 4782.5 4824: 1.04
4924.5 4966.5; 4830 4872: 1.15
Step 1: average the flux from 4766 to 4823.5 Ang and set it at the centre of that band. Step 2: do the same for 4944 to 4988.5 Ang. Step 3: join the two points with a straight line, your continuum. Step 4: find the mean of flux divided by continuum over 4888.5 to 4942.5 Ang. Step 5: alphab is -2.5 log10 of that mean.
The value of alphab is 0.01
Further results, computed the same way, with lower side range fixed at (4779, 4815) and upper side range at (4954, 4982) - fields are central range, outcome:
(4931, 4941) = -0.02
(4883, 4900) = 0.02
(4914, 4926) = 0.05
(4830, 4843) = 0.05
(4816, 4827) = -0.01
